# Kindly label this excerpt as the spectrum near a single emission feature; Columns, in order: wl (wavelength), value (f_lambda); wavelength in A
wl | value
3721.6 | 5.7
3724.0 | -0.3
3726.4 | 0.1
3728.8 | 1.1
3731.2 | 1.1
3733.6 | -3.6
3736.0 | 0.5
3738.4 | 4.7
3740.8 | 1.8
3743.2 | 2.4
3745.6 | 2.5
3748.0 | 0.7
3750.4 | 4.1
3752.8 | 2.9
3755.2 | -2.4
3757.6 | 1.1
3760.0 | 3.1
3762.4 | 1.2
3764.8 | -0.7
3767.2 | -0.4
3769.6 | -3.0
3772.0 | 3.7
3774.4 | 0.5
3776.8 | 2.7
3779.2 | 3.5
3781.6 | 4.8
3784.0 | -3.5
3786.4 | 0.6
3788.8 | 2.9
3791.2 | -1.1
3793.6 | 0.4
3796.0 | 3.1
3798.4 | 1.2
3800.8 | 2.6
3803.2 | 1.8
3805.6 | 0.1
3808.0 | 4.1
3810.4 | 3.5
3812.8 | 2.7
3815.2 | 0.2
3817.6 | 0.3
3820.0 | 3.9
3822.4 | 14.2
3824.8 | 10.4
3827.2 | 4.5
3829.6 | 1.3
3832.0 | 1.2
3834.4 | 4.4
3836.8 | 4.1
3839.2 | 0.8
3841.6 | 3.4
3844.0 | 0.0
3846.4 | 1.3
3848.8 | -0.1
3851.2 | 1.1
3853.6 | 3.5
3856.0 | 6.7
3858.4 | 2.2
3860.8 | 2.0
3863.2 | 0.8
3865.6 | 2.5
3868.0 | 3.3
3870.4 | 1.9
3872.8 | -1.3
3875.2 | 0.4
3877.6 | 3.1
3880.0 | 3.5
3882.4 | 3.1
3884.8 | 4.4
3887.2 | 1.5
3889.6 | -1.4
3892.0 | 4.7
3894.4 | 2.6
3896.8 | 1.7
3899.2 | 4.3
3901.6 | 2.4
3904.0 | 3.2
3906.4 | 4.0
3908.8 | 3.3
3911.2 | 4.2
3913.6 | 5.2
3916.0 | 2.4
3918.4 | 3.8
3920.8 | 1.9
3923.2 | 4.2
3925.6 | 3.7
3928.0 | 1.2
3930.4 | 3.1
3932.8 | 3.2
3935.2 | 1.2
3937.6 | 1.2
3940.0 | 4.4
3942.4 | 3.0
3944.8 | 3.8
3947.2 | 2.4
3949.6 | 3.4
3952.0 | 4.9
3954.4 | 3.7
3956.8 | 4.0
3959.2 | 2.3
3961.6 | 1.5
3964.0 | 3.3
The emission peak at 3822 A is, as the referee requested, [O II]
